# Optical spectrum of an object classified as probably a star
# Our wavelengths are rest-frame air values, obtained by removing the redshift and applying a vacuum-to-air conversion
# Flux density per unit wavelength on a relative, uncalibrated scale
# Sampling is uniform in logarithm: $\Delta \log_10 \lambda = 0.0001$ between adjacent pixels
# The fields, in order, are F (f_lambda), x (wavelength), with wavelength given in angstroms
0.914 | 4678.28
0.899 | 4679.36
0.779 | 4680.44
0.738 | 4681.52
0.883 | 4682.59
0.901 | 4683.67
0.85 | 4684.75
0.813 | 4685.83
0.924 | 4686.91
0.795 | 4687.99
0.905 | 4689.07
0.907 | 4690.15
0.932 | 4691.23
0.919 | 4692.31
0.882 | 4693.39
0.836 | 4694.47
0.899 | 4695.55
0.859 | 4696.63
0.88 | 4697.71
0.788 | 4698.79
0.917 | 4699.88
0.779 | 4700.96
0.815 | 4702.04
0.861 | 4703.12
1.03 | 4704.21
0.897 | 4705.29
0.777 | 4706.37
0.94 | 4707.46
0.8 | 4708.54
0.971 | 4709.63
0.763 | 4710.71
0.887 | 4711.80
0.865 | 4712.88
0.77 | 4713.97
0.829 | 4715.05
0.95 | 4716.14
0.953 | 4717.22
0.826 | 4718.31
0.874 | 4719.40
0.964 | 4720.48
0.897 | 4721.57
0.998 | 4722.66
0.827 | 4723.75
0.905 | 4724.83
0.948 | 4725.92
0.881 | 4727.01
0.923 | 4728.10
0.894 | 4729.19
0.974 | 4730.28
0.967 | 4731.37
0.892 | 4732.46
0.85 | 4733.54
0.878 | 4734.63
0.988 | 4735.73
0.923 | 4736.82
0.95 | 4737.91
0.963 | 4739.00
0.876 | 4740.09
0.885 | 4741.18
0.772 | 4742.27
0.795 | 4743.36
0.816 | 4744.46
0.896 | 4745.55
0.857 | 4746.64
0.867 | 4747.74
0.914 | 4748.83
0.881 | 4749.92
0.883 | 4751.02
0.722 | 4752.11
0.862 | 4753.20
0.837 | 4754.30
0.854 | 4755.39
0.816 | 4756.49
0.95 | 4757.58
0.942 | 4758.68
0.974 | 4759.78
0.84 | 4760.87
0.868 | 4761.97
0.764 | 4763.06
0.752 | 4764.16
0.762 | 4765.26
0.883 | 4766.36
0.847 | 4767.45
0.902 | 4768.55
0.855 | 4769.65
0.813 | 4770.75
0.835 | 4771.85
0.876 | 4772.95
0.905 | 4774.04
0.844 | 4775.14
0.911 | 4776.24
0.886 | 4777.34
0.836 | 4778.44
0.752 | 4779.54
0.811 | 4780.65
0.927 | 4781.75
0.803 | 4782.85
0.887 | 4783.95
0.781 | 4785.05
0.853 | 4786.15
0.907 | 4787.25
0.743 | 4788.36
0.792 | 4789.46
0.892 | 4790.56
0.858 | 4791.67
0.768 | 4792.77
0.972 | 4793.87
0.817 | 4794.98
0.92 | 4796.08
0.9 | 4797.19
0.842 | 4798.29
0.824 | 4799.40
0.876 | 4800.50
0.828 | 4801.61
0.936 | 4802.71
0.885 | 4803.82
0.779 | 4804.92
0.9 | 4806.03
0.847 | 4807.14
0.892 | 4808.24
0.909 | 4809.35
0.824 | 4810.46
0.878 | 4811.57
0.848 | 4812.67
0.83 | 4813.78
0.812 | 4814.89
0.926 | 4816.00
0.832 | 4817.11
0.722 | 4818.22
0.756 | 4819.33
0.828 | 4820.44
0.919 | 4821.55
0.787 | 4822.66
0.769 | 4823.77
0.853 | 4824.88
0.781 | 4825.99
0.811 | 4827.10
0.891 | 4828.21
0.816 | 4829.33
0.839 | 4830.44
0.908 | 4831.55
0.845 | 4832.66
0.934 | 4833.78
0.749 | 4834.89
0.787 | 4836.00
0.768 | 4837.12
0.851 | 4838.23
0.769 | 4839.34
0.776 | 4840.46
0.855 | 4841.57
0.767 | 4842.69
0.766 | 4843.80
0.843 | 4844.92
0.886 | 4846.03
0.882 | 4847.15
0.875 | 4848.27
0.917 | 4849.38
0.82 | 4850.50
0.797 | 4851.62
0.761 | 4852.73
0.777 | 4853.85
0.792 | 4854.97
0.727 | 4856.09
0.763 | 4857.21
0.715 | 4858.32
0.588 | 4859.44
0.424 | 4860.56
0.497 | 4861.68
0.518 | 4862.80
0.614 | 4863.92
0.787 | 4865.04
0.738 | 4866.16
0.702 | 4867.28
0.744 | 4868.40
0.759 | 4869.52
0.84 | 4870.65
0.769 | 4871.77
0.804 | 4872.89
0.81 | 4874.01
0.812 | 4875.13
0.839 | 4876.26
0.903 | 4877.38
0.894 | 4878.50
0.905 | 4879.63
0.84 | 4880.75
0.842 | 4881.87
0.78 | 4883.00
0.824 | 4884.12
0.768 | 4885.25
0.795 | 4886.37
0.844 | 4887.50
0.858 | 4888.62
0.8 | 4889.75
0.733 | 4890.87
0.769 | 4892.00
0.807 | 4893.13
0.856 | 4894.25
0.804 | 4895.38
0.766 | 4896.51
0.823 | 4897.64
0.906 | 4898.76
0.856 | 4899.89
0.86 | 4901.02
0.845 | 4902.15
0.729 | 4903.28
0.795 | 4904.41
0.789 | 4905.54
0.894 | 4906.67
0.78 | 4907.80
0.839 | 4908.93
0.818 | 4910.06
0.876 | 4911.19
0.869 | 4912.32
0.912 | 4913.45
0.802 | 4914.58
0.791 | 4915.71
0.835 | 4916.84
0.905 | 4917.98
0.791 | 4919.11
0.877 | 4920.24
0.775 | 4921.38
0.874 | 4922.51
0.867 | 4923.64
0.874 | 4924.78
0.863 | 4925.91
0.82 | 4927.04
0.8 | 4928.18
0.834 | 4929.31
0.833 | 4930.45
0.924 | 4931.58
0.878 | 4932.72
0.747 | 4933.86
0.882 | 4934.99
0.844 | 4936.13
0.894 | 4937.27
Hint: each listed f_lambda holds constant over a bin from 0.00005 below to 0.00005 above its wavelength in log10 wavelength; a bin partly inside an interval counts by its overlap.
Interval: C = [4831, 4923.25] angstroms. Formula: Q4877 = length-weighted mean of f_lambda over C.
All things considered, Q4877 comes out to 0.8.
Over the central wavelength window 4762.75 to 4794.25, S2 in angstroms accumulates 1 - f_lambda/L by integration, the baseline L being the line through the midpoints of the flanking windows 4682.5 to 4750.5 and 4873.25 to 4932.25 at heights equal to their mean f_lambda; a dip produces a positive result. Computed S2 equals 0.9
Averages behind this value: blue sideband 0.883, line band 0.842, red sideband 0.833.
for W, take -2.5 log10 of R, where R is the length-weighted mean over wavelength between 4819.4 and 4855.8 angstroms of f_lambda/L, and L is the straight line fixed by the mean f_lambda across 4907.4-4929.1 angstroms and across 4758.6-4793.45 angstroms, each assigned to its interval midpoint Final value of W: 0.03 mag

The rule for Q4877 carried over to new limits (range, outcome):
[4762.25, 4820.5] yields 0.846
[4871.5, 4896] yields 0.821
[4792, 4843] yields 0.84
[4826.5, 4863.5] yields 0.778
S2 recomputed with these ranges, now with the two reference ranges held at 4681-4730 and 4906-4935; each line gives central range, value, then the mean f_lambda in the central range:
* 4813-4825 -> 0.55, 0.82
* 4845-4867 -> 3.13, 0.732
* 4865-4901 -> 1.56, 0.813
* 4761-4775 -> 0.47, 0.839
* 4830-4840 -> 0.35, 0.827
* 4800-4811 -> -0.07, 0.867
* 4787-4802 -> 0.20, 0.851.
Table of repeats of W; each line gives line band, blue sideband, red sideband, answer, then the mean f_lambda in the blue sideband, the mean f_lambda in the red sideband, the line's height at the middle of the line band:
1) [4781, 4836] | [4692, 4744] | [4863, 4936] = 0.009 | 0.886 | 0.82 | 0.853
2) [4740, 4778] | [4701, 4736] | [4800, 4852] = 0.020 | 0.891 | 0.838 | 0.871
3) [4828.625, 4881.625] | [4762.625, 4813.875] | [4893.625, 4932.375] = 0.081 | 0.85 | 0.838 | 0.844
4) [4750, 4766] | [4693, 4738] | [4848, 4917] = 0.022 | 0.888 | 0.79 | 0.863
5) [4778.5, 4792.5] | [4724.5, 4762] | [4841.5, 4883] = 0.018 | 0.887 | 0.771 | 0.846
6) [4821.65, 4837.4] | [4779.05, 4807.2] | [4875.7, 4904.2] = 0.017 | 0.85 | 0.825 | 0.841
